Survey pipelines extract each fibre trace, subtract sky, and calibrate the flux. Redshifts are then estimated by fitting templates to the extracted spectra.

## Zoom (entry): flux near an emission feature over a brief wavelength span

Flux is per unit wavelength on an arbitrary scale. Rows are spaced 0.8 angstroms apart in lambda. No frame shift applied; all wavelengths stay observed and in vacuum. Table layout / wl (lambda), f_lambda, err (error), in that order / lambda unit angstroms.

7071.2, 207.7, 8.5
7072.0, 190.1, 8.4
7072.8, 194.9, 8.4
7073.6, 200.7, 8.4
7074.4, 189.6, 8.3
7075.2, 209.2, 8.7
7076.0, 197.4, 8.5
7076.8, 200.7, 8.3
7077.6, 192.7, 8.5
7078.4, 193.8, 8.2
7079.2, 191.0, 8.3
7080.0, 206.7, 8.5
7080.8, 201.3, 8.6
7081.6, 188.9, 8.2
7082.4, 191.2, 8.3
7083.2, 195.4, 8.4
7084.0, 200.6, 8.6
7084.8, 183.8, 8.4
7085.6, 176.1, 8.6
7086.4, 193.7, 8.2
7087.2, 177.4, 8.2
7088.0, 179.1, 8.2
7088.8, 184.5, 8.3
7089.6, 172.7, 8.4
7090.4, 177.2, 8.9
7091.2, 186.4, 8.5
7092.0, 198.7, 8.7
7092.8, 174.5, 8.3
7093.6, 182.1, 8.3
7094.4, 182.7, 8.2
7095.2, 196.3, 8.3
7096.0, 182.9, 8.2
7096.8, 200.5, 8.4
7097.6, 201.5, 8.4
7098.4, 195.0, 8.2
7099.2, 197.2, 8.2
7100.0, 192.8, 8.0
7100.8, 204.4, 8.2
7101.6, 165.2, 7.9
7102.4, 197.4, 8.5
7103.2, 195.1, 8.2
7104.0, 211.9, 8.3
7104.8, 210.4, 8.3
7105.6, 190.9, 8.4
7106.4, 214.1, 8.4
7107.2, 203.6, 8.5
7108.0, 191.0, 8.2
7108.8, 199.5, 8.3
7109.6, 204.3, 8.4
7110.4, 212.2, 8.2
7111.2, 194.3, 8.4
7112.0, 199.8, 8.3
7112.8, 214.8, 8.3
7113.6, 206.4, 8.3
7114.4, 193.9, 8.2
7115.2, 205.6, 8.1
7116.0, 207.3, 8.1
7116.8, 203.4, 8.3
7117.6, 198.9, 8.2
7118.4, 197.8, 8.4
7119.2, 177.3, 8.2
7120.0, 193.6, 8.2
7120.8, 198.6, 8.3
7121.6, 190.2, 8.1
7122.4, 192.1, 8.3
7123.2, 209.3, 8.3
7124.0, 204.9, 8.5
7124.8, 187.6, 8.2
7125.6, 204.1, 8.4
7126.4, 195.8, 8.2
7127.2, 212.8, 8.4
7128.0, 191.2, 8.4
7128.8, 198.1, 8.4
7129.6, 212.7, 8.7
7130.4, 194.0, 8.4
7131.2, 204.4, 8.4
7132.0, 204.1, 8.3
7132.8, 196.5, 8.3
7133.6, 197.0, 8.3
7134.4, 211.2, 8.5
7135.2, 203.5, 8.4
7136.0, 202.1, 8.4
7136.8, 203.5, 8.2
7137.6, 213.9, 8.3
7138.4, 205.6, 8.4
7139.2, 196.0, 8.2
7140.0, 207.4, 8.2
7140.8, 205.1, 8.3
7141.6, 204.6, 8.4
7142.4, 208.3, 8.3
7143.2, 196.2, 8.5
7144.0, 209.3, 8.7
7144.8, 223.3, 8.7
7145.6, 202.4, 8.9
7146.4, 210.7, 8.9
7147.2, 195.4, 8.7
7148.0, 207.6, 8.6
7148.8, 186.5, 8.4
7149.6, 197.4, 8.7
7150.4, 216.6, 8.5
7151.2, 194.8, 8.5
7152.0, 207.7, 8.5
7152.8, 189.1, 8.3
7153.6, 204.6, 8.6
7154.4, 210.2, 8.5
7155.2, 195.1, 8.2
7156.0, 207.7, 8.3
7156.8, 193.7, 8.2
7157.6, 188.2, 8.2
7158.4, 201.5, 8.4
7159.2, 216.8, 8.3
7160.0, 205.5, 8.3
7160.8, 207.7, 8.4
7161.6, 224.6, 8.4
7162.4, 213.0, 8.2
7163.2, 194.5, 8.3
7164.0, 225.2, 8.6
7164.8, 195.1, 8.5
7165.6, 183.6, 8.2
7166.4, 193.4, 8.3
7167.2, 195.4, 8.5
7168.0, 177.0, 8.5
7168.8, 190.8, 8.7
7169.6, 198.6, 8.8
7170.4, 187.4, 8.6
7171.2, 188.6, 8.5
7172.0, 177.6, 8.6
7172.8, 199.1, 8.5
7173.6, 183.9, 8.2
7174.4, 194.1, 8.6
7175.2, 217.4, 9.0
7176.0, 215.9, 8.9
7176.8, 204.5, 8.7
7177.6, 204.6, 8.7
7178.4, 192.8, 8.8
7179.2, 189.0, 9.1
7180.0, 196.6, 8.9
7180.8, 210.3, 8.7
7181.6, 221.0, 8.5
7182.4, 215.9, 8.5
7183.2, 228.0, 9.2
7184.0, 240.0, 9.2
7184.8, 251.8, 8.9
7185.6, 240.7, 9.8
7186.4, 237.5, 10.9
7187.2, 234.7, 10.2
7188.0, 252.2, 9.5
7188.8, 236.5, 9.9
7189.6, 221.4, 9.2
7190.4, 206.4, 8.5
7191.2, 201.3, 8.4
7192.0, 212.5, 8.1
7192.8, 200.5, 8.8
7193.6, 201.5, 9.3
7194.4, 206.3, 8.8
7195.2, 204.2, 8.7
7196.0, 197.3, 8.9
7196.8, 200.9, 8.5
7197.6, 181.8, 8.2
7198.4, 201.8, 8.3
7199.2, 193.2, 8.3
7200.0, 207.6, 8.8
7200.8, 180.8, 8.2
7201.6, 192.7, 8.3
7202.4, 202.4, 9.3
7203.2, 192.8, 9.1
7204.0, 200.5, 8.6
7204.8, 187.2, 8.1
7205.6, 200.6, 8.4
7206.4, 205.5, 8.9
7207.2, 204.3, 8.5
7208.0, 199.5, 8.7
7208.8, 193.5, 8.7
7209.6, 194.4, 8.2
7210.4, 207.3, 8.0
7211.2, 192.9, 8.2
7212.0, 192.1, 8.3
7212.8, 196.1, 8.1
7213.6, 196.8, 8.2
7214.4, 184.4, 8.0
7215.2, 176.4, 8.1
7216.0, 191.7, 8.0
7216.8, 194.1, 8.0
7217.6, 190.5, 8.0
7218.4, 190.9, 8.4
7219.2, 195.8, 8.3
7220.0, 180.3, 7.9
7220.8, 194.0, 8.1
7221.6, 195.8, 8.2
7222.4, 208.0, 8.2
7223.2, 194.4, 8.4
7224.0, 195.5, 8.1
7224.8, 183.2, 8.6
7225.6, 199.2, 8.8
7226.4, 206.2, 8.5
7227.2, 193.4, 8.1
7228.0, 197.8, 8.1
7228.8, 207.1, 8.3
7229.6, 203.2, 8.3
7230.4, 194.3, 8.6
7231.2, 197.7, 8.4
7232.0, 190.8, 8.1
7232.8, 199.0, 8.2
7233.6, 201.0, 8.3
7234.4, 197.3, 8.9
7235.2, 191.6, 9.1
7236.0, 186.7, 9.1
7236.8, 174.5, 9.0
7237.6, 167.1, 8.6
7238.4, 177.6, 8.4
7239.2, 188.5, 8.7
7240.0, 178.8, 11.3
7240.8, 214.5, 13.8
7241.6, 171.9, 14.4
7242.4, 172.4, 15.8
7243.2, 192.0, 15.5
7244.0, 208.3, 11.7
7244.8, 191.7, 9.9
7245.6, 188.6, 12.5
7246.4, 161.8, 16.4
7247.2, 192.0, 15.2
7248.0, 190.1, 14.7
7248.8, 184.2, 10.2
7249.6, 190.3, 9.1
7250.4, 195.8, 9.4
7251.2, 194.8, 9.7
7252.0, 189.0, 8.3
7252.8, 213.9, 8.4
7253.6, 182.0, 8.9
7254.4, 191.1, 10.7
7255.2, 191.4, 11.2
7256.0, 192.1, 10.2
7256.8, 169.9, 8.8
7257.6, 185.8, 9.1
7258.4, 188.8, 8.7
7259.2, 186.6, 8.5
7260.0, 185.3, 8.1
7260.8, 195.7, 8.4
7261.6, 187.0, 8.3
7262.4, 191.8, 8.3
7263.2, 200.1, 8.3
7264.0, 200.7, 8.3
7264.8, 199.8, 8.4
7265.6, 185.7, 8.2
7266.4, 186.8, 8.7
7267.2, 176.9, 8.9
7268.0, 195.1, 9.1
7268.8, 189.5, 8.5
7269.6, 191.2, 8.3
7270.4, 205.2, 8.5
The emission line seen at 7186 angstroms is [N II]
